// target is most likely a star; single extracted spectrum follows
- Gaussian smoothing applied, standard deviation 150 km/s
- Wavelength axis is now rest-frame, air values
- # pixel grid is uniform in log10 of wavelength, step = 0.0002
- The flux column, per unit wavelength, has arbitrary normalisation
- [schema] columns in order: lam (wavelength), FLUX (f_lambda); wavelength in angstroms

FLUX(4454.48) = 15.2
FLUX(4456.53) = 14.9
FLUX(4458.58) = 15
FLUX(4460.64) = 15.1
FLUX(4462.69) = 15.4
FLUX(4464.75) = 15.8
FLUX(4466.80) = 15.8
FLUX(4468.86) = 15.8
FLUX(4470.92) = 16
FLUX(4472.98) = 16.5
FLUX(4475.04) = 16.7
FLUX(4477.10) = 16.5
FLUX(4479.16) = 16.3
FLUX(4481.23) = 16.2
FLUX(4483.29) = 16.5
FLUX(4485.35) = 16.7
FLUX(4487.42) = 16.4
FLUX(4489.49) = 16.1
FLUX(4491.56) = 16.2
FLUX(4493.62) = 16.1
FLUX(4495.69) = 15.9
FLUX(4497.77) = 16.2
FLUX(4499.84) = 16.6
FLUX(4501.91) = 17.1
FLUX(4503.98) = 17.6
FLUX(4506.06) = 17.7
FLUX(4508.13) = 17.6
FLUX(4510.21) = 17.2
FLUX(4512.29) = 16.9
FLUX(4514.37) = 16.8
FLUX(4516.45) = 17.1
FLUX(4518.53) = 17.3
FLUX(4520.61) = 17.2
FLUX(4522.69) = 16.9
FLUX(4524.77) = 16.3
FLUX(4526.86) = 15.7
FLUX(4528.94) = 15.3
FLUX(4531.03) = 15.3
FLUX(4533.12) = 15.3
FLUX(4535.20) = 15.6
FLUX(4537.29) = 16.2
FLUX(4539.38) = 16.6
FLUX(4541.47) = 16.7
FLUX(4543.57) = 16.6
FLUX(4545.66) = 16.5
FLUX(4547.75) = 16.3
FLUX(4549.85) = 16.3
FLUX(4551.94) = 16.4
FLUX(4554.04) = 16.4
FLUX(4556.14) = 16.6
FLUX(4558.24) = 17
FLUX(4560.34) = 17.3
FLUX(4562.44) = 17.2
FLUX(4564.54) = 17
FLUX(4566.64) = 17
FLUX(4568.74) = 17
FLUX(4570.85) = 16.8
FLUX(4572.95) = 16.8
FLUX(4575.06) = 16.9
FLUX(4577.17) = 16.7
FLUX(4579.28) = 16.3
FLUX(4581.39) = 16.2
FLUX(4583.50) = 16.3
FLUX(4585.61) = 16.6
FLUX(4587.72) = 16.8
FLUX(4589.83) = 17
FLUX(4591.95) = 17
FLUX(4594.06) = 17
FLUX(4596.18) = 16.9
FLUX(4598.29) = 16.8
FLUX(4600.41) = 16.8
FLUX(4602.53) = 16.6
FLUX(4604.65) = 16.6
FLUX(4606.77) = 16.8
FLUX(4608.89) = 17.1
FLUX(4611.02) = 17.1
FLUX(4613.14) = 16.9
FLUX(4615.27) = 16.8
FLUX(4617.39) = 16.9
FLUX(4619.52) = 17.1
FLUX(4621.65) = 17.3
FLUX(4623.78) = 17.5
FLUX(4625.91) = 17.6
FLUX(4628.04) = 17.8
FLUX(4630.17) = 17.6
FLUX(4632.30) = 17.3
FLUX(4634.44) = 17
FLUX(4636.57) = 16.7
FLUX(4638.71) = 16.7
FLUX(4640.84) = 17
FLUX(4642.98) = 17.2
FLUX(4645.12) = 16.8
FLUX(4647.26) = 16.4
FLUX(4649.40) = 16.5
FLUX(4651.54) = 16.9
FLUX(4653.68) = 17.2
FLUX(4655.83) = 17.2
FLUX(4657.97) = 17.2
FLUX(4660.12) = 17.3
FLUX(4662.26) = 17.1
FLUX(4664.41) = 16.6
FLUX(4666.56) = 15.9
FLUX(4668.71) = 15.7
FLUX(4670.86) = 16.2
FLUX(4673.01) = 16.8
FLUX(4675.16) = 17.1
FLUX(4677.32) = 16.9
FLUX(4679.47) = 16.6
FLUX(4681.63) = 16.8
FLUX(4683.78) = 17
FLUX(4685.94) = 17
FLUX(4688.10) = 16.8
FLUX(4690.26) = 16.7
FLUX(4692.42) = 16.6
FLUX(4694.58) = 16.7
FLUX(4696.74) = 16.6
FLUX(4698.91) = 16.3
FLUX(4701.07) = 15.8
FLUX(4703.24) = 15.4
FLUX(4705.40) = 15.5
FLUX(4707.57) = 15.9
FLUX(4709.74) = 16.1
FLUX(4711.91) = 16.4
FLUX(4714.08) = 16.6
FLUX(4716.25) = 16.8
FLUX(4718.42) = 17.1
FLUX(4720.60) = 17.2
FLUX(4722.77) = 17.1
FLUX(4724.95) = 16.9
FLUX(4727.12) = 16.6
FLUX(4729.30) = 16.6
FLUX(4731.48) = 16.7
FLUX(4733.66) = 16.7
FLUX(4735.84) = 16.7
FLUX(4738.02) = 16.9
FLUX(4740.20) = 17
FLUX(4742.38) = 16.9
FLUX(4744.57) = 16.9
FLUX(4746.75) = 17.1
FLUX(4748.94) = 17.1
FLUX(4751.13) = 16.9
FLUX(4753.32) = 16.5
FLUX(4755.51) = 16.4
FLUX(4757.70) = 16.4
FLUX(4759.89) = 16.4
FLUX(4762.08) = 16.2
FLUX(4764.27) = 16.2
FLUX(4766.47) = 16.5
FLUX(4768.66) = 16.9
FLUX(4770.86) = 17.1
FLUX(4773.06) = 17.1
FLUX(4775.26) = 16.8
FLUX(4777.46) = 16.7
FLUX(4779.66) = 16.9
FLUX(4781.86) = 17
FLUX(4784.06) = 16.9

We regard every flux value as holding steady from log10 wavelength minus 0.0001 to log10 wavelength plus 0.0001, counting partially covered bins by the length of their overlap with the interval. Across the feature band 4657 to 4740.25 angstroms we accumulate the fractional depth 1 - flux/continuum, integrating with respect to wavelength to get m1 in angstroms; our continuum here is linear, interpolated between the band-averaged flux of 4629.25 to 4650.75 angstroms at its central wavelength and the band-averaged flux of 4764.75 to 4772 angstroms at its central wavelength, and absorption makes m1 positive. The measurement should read 1.2 angstroms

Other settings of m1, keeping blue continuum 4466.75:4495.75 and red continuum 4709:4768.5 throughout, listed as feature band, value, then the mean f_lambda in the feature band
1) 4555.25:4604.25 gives -1.1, 16.8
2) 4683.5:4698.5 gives -0.1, 16.7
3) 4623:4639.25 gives -0.7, 17.3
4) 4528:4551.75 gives 0.4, 16.1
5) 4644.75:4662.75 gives -0.4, 17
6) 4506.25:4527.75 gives -0.8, 16.9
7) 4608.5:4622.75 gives -0.5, 17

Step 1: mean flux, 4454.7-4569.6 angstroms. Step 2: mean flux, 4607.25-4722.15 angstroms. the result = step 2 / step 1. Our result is 1.02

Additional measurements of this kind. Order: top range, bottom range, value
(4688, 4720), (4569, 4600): 0.98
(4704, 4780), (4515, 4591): 1.01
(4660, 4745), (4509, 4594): 1.00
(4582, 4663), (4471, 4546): 1.03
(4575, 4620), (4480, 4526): 1.00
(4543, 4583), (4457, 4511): 1.02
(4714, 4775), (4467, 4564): 1.02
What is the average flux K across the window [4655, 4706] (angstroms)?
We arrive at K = 16.6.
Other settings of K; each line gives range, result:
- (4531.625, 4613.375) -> 16.7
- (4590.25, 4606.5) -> 16.8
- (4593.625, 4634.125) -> 17.1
